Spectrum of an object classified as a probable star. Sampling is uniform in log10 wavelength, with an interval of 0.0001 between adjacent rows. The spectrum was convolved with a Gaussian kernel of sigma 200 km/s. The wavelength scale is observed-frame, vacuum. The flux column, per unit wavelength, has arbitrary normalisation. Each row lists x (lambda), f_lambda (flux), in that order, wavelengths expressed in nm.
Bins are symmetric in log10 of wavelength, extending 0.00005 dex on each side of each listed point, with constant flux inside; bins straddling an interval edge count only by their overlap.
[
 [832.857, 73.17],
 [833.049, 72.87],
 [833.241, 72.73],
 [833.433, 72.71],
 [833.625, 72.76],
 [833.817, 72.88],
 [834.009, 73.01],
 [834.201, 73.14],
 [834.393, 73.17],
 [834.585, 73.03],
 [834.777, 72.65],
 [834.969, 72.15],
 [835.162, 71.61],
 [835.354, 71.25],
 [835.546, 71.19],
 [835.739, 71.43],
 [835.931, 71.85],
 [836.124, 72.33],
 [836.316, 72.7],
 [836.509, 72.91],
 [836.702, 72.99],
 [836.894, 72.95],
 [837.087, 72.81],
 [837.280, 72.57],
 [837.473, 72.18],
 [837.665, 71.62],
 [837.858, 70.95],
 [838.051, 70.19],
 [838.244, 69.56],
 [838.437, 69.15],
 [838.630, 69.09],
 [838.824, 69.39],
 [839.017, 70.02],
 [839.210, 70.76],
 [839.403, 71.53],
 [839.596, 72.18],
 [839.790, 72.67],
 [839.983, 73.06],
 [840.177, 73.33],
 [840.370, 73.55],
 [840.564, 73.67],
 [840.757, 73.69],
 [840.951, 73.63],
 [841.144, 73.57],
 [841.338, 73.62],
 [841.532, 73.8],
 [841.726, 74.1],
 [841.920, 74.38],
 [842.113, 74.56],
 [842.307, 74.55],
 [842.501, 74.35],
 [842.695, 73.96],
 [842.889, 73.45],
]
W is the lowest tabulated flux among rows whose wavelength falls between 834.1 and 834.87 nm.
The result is 72.65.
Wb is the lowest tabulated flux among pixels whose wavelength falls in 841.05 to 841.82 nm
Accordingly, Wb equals 73.57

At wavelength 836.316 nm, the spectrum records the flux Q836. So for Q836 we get 72.7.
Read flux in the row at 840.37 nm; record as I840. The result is 73.55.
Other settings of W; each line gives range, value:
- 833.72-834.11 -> 72.88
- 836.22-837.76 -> 71.62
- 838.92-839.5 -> 70.02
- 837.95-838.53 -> 69.15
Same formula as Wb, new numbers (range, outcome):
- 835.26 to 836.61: 71.19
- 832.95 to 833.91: 72.71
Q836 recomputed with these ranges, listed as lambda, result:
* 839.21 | 70.76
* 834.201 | 73.14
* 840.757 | 73.69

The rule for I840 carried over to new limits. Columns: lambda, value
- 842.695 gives 73.96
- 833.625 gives 72.76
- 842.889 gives 73.45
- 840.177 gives 73.33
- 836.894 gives 72.95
